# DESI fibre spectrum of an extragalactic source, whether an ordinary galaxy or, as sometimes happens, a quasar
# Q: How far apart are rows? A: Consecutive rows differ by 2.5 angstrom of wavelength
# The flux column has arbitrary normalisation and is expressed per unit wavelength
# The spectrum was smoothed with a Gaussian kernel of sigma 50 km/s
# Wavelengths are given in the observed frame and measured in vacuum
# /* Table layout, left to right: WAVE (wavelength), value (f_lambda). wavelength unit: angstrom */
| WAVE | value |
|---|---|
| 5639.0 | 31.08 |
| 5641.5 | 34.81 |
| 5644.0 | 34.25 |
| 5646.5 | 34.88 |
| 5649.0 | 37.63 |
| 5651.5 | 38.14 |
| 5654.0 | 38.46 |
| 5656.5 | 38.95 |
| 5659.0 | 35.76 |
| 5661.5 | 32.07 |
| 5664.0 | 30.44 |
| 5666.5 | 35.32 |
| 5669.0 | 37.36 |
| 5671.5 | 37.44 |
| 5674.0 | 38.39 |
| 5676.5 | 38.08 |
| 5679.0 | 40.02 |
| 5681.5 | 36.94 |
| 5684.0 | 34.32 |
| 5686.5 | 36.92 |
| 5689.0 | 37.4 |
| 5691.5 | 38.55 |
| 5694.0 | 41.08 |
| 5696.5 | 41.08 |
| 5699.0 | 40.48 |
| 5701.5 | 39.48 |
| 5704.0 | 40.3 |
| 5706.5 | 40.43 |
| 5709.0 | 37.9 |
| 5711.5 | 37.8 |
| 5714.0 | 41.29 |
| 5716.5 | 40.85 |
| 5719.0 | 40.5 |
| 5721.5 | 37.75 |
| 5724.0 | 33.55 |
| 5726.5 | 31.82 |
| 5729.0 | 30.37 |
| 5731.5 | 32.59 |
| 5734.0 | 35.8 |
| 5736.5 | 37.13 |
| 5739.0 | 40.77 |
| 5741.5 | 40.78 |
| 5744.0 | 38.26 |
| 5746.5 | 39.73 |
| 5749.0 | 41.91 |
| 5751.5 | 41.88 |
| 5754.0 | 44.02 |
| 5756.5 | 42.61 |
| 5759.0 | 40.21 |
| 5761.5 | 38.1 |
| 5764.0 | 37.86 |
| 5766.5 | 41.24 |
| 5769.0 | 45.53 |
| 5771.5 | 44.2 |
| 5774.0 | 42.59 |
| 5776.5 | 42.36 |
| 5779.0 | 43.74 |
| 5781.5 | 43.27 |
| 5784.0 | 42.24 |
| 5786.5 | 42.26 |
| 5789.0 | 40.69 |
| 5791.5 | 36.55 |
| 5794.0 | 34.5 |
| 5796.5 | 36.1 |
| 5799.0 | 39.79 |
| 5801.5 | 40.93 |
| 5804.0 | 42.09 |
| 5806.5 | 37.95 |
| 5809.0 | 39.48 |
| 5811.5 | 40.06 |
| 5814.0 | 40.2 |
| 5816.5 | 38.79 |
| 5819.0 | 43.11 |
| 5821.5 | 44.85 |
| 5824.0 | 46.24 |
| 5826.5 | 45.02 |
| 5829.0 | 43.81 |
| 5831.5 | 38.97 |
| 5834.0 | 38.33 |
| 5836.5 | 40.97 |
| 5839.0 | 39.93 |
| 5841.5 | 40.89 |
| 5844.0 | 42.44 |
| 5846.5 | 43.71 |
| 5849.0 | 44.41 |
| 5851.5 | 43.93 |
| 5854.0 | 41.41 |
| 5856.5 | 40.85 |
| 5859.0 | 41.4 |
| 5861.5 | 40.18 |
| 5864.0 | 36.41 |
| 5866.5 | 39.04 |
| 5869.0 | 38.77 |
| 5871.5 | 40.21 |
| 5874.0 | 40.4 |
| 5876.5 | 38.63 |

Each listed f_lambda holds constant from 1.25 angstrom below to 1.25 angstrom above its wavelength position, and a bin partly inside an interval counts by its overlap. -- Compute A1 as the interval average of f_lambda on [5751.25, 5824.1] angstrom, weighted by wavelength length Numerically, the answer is 41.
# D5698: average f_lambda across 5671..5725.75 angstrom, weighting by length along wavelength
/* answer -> 38.6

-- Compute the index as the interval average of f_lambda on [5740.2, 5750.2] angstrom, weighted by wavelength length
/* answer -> 40.2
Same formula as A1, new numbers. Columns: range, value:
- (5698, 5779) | 39.4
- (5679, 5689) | 36.7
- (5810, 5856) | 42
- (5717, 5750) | 37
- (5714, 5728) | 37.2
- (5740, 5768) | 40.6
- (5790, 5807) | 38.3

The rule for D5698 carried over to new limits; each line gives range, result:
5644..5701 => 37.2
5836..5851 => 42.2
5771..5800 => 40.6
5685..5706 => 39.4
